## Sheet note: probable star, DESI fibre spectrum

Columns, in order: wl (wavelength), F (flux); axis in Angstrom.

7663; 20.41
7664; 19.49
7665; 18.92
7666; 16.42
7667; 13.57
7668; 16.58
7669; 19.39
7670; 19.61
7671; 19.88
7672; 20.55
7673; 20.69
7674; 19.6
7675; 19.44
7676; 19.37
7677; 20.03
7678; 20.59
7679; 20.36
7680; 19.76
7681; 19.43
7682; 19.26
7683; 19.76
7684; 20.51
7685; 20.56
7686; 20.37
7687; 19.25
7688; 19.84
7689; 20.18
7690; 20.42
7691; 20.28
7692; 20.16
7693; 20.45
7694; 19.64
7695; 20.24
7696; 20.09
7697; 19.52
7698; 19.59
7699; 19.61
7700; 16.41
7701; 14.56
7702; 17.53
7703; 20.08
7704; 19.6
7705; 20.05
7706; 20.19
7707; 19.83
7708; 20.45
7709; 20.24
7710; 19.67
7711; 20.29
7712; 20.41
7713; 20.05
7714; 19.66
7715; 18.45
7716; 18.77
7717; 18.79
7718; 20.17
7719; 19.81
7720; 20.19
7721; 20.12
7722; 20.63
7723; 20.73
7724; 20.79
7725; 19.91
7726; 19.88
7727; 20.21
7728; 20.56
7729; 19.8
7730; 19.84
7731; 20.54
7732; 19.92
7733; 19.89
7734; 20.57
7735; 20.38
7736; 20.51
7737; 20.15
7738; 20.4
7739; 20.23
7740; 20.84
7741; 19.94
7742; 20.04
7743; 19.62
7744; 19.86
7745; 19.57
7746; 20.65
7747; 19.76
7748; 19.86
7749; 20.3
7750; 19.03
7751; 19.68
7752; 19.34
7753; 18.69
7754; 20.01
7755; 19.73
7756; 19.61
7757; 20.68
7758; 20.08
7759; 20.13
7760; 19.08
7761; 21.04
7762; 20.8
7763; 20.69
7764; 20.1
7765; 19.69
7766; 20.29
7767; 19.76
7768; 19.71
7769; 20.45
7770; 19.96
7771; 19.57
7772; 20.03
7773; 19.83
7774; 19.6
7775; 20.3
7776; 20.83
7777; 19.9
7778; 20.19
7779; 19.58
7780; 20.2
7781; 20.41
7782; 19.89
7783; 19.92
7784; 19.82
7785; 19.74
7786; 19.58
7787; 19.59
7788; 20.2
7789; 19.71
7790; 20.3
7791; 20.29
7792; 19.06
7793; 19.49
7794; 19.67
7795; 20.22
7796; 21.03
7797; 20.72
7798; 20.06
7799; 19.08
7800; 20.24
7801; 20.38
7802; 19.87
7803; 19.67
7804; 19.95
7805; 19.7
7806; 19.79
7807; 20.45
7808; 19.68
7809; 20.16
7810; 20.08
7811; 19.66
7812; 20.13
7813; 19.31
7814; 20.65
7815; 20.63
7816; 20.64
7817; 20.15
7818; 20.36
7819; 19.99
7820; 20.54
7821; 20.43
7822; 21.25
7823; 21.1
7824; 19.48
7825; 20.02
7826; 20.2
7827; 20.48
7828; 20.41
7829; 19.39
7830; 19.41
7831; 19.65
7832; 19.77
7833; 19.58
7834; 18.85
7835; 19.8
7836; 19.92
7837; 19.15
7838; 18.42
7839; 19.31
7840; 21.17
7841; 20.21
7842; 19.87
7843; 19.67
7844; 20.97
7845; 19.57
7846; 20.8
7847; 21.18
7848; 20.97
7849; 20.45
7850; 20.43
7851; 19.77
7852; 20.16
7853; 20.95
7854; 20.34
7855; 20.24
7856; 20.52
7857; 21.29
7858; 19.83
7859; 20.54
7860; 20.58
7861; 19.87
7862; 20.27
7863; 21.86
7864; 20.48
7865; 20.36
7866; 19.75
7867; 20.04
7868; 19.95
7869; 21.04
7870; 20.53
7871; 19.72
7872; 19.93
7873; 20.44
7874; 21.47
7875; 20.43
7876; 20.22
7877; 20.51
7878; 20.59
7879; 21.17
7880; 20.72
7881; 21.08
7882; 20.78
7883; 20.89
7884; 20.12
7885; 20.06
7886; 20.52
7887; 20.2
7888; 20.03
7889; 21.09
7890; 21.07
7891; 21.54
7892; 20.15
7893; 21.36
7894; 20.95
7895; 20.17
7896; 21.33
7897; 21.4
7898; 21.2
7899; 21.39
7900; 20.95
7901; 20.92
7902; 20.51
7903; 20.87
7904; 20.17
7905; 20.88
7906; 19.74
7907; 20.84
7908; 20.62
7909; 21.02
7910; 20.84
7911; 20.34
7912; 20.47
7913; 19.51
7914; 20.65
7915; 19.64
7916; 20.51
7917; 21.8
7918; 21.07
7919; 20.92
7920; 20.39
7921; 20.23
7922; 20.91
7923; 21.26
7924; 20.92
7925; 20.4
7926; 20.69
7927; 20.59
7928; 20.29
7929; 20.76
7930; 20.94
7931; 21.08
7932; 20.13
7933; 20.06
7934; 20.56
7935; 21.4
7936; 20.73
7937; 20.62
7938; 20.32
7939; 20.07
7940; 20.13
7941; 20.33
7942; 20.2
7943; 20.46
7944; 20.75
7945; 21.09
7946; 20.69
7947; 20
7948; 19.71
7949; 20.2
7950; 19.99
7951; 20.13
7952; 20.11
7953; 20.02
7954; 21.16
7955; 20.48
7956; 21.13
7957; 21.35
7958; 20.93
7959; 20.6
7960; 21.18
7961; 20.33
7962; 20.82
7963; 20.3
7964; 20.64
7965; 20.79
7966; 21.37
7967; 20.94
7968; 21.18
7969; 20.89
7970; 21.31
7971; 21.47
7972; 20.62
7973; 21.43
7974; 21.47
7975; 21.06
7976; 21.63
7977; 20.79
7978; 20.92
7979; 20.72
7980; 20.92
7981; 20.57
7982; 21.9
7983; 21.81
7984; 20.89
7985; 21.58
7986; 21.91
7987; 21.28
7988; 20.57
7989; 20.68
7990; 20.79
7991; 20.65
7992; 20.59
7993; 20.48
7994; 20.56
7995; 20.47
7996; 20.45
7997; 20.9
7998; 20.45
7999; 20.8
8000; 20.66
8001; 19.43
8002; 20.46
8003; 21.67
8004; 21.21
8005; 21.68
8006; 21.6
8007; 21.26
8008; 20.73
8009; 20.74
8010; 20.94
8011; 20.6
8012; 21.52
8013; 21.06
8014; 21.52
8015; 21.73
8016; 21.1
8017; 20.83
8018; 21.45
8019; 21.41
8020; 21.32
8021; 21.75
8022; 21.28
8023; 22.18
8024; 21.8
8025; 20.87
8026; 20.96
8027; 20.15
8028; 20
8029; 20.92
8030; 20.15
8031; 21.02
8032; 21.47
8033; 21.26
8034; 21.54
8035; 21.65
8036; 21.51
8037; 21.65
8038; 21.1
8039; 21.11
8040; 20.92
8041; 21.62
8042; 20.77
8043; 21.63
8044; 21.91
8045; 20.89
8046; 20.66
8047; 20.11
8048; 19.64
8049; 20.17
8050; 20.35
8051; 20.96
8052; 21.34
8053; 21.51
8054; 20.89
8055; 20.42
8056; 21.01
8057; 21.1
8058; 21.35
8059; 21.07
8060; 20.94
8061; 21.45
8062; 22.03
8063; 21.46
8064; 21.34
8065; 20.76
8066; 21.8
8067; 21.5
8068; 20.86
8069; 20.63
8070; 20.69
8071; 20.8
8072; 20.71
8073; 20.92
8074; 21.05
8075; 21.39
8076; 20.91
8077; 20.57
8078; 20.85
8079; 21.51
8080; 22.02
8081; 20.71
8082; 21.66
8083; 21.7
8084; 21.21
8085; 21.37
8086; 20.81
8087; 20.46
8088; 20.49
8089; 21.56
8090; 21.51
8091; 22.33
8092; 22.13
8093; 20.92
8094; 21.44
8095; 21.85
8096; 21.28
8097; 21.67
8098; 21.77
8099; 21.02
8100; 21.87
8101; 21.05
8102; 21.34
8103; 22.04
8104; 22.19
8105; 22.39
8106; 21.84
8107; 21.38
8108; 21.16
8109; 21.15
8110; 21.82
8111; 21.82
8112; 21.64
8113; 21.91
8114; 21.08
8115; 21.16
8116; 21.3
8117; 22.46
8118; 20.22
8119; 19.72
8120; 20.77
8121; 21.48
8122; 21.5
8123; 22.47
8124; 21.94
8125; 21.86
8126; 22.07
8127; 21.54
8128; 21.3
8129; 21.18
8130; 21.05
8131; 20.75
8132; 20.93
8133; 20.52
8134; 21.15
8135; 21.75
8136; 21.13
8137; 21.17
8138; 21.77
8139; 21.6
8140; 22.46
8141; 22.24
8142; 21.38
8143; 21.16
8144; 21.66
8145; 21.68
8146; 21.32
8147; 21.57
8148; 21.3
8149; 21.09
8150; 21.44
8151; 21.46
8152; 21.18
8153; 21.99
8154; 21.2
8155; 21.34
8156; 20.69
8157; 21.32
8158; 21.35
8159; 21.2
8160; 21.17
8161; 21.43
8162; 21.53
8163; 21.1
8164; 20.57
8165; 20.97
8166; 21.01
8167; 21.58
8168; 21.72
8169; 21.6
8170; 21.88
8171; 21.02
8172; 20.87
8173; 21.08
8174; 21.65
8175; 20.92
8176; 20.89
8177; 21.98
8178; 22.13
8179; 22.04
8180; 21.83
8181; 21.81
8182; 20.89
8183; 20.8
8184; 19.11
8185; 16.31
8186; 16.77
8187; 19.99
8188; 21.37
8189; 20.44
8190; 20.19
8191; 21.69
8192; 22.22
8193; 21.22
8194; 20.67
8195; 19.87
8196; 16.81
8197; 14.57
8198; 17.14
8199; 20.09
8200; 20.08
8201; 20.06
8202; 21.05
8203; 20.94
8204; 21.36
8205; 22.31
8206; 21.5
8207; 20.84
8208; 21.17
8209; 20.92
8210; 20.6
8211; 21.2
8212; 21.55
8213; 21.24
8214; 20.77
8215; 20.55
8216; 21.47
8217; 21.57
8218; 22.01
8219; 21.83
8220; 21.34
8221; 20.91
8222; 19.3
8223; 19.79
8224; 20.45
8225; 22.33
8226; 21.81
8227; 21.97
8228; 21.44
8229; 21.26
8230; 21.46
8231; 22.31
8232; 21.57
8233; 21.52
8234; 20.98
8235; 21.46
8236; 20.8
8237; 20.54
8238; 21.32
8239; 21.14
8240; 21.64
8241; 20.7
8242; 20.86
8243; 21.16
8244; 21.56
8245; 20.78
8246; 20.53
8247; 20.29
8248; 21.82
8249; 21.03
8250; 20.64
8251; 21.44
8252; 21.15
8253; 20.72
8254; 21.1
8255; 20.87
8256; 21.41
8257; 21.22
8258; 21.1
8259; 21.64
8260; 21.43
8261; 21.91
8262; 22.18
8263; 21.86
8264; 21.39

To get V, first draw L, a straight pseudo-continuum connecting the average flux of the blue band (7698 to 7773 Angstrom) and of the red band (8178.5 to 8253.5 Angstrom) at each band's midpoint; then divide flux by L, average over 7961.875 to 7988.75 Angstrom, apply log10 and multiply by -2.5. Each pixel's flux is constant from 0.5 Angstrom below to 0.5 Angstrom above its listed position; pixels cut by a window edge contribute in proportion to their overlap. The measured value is -0.04 mag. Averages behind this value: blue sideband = 19.8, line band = 21.1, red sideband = 20.8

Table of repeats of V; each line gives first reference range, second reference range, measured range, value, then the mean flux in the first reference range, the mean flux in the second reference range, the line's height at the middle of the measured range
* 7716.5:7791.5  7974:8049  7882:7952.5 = 0.00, 20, 21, 20.7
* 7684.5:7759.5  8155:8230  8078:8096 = -0.04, 19.8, 20.8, 20.6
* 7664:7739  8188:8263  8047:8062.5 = -0.02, 19.7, 20.9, 20.5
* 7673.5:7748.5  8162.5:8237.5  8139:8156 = -0.04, 19.8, 20.8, 20.7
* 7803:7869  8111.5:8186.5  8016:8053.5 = -0.01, 20.2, 21.2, 20.8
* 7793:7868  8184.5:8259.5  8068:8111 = -0.04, 20.2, 20.8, 20.6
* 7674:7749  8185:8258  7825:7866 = 0.00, 19.9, 20.8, 20.1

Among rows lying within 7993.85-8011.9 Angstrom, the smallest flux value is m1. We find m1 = 19.43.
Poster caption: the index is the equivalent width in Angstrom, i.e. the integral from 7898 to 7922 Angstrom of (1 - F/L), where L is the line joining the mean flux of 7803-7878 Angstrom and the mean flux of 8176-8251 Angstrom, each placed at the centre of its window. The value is -0.4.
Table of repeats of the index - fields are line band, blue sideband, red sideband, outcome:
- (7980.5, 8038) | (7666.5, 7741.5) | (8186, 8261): -1.86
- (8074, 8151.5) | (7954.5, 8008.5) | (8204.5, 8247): -1.25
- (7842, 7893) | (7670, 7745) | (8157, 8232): -0.82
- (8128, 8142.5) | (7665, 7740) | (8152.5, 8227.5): -0.47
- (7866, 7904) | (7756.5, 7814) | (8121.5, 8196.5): -0.67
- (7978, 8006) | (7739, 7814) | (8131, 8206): -0.59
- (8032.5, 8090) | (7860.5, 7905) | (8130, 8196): -0.49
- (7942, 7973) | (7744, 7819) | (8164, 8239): -0.54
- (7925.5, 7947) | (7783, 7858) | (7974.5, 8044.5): 0.14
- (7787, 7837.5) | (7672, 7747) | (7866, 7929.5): 0.69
